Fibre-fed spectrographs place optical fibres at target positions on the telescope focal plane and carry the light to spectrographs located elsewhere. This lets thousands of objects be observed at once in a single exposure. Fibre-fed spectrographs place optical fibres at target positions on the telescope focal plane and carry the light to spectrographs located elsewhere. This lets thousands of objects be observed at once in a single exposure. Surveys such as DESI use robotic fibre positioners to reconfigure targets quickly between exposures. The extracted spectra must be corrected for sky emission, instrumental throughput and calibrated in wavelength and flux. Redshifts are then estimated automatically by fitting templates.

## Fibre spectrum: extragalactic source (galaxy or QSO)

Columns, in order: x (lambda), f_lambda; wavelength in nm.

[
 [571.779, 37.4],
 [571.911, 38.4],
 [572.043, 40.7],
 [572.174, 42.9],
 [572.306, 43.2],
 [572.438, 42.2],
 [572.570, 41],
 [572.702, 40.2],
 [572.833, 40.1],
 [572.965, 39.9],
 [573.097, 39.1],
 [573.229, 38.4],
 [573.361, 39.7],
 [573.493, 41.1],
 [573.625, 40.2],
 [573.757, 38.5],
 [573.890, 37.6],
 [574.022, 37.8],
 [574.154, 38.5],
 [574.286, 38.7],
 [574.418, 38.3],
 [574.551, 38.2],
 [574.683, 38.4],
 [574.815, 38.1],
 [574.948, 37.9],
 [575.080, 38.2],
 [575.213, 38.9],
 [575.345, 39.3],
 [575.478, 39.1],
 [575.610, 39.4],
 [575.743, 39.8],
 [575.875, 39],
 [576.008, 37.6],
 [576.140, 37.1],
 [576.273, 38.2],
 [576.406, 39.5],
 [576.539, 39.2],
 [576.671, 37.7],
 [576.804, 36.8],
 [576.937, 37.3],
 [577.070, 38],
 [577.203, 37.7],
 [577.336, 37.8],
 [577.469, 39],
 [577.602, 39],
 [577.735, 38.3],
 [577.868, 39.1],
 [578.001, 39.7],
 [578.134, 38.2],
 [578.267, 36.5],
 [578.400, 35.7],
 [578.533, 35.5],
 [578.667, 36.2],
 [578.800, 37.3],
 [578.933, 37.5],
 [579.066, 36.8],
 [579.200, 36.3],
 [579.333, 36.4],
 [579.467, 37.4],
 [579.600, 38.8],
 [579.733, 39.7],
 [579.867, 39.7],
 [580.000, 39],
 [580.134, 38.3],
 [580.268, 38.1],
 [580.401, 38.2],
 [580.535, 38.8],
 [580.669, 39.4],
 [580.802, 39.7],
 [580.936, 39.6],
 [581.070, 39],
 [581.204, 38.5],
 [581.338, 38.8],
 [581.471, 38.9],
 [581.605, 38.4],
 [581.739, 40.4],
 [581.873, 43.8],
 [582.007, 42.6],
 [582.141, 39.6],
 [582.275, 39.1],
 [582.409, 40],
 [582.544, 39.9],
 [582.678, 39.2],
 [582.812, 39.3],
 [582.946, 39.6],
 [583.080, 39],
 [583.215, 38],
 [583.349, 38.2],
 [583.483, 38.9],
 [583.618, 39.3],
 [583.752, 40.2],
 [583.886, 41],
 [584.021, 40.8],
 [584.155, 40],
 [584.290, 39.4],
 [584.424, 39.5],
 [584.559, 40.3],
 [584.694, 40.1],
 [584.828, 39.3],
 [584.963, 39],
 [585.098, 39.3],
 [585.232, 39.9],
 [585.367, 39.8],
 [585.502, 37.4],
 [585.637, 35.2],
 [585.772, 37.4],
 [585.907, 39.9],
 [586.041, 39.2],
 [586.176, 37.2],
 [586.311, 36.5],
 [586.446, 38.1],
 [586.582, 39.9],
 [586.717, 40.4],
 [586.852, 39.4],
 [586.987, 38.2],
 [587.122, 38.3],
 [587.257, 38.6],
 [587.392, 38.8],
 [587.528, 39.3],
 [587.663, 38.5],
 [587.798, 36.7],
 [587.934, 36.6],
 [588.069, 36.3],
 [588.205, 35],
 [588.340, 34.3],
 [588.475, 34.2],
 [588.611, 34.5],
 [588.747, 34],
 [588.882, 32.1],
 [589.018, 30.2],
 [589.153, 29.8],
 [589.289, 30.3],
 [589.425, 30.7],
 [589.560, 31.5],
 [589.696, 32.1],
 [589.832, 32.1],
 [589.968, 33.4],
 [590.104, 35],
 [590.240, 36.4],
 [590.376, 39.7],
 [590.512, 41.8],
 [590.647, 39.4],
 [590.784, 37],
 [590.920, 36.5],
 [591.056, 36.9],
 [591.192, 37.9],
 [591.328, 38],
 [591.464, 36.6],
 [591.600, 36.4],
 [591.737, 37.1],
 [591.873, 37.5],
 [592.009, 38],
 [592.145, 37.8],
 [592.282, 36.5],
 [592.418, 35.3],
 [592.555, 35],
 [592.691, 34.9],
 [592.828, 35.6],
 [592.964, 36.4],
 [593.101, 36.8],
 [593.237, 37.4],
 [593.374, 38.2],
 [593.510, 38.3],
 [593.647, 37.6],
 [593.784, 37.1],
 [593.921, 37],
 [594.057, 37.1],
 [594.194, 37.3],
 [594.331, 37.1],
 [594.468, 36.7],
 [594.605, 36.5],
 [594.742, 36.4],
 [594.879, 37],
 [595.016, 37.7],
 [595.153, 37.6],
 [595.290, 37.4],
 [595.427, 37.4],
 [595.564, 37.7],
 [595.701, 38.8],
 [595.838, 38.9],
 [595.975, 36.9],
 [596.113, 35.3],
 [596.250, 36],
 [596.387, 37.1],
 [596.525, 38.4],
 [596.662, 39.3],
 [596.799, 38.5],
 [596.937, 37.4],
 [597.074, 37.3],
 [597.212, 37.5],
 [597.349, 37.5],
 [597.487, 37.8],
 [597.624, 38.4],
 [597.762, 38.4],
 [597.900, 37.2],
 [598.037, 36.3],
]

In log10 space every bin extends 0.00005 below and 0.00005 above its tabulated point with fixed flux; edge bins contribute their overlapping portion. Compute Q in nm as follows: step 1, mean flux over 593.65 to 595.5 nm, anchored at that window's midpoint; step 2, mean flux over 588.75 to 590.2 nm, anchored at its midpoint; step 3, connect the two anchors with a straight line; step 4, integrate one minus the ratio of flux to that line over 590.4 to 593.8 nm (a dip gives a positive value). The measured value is -0.26 nm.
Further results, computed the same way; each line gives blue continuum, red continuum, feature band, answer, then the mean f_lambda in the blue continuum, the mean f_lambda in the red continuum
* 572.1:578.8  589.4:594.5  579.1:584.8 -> -0.216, 38.7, 36.5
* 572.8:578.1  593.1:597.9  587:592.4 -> 0.287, 38.6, 37.5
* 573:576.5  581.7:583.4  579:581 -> 0.056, 38.7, 39.9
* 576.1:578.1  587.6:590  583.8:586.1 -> -0.277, 38.3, 33.4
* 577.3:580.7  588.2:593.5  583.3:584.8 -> -0.118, 37.9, 35.5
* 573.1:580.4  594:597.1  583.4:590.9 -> 0.129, 38.2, 37.4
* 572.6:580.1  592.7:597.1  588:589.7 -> 0.222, 38.4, 37.3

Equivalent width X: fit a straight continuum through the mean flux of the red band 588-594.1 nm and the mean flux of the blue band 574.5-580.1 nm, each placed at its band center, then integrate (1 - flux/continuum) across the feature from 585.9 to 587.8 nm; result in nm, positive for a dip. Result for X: -0.12 nm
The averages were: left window 38.1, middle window 38.6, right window 35.7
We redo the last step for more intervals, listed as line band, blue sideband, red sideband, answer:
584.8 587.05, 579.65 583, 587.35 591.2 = -0.10 nm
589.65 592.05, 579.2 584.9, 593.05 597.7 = 0.08 nm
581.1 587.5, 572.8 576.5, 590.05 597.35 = -0.20 nm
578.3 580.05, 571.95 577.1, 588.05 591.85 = 0.02 nm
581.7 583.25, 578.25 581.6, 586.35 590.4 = -0.12 nm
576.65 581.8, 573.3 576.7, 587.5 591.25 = -0.07 nm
